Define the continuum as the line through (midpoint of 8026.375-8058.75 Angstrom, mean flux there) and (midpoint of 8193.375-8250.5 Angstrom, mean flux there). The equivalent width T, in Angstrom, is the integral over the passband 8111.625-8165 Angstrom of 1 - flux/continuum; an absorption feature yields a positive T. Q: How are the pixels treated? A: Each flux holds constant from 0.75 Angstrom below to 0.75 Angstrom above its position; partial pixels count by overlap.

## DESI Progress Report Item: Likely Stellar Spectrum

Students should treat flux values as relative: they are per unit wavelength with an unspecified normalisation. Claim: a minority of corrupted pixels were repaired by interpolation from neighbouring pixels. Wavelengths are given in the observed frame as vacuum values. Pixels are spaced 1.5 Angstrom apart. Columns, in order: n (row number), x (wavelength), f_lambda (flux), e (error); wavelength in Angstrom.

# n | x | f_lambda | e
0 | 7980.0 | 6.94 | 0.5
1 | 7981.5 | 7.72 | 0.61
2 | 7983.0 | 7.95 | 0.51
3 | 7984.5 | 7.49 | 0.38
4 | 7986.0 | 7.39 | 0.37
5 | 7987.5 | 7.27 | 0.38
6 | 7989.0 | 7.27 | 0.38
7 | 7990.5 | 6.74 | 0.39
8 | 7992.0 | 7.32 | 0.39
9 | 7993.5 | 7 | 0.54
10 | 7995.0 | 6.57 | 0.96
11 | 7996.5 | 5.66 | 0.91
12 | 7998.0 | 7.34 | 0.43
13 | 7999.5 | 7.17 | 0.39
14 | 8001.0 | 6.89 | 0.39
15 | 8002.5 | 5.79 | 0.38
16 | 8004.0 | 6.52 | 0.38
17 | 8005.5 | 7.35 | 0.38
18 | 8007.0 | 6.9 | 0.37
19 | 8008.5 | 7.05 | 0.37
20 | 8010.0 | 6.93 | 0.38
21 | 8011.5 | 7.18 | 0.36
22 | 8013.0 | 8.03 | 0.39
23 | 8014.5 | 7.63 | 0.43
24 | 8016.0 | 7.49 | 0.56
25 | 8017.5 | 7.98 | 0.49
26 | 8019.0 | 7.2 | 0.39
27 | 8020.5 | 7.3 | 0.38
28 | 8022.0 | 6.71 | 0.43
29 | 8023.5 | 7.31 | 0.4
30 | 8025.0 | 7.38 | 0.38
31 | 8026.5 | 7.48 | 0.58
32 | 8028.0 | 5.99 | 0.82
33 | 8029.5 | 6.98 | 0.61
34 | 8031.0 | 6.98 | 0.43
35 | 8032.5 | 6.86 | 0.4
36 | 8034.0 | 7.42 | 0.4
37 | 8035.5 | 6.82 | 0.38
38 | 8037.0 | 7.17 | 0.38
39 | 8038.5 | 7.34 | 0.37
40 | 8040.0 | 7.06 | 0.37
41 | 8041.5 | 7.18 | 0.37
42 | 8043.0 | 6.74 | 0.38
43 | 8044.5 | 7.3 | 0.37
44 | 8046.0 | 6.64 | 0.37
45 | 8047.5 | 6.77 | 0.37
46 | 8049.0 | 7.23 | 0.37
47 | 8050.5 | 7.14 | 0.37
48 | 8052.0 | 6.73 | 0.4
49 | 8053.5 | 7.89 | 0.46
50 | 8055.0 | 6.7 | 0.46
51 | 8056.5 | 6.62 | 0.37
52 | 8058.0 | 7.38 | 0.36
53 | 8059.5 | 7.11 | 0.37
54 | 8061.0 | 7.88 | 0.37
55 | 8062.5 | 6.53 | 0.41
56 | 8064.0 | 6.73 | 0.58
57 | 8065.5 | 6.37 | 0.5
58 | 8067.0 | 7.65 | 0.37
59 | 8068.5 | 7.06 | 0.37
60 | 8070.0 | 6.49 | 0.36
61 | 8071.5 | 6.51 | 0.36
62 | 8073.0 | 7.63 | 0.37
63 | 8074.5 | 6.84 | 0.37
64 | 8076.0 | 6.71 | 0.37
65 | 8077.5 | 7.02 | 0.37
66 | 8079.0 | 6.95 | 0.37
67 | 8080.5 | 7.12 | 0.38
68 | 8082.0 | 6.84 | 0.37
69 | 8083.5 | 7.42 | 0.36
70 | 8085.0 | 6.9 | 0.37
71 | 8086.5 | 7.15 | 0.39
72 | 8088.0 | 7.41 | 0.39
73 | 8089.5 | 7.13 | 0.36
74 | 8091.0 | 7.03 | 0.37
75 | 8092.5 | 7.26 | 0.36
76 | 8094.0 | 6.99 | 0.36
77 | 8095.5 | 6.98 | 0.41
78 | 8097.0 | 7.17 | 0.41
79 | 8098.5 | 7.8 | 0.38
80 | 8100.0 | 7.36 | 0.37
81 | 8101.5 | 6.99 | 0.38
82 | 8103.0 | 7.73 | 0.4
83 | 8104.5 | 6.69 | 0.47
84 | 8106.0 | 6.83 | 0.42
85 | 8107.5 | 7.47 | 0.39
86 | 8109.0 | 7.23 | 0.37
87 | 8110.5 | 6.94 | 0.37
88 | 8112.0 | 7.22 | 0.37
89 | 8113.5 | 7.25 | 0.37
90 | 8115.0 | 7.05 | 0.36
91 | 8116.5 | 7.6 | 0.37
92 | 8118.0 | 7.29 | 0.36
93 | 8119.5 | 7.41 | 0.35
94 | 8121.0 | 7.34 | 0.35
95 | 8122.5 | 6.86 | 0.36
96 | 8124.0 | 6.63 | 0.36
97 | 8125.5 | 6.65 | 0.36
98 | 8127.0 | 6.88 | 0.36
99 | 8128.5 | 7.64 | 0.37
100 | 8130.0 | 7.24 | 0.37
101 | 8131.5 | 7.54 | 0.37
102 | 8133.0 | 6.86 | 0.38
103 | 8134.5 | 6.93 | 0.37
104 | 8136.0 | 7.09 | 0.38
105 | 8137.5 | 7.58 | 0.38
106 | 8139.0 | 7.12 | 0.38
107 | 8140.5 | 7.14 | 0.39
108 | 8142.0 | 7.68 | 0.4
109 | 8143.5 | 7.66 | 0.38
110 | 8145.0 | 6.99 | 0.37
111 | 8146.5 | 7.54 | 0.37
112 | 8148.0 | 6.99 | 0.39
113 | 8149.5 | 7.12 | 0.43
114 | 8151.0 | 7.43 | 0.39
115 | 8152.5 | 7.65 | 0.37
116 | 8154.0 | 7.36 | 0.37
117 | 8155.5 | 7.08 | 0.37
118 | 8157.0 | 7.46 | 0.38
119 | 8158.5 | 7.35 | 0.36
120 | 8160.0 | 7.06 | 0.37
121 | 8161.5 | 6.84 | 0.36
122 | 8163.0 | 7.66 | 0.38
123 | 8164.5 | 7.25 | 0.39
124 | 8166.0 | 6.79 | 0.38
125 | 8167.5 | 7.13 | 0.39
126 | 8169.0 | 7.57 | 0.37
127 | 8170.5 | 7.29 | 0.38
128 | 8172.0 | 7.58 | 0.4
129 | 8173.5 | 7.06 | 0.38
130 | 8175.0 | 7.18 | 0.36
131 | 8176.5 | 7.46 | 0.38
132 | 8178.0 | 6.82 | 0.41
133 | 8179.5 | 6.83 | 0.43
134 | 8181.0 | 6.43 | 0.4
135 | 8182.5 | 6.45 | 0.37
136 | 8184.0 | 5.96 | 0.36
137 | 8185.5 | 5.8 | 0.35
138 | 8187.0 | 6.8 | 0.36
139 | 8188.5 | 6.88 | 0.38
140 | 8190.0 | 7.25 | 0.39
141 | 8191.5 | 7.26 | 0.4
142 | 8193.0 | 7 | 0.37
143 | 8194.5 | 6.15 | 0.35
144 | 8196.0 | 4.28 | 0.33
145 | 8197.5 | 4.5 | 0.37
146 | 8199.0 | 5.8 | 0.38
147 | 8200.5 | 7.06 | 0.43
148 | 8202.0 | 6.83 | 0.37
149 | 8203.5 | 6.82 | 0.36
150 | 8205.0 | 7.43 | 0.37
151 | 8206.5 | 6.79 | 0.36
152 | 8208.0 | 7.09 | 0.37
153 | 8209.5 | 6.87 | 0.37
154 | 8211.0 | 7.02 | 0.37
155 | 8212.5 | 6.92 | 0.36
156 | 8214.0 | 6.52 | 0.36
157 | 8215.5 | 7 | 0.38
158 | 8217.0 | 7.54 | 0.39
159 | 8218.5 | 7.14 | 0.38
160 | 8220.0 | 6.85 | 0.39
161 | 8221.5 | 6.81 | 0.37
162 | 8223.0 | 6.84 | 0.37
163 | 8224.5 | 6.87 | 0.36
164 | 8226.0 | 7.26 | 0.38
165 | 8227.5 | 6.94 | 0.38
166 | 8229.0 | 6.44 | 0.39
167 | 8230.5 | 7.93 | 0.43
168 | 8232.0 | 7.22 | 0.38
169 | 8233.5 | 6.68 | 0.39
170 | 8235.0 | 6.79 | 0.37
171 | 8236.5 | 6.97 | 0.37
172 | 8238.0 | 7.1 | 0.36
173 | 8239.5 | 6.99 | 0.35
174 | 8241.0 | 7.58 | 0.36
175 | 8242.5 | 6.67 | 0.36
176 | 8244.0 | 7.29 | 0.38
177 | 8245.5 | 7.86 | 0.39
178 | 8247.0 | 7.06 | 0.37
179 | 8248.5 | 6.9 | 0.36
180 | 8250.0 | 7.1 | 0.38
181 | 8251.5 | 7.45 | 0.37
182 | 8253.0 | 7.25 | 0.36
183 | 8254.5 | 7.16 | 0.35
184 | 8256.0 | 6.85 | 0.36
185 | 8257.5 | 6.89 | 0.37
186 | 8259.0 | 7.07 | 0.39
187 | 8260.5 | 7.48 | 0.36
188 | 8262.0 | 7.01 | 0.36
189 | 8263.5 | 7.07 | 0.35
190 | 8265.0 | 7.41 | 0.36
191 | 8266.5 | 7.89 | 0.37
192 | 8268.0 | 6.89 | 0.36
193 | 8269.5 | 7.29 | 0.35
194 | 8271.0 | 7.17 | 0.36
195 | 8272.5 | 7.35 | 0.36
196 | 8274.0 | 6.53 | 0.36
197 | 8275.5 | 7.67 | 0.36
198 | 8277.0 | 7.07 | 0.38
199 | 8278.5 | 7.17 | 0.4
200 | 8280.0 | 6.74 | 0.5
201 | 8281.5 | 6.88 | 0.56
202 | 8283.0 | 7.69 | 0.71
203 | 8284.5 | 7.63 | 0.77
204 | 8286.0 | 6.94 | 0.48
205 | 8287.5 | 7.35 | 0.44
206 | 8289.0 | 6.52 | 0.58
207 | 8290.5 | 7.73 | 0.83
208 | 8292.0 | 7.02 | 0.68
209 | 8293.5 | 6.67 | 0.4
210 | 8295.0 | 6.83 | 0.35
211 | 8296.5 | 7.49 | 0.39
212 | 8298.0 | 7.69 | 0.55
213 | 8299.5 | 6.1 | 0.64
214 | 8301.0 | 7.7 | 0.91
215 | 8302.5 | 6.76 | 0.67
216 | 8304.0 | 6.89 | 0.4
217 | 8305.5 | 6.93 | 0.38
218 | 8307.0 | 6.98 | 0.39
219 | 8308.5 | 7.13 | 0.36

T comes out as -2.4 Angstrom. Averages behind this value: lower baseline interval 7.01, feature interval 7.23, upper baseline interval 6.84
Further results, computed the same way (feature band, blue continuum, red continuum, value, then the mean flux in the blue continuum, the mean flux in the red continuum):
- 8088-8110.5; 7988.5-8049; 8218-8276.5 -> -0.4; 7.04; 7.12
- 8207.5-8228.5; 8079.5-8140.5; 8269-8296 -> 0.5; 7.16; 7.13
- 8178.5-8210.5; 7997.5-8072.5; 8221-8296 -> 2.7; 7.06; 7.12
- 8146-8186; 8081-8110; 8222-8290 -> 0.4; 7.18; 7.13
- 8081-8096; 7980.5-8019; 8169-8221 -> -0.3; 7.14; 6.74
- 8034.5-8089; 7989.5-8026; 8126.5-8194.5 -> 0.4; 7.06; 7.12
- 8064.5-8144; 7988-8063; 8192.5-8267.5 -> -1.5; 7.06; 6.93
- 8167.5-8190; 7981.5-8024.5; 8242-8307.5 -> 0.8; 7.13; 7.14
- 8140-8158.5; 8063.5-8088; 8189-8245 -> -1.2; 6.98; 6.83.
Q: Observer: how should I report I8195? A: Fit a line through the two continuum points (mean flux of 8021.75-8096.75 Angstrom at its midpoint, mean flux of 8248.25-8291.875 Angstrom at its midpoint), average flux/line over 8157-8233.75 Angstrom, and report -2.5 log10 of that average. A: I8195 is 0.04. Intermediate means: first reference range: 7.03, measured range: 6.86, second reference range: 7.18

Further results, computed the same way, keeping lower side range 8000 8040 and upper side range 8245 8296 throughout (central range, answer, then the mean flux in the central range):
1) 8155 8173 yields -0.02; 7.25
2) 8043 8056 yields 0.01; 7.02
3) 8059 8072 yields 0.03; 6.93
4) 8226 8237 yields 0.02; 7.01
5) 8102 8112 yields 0.00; 7.15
